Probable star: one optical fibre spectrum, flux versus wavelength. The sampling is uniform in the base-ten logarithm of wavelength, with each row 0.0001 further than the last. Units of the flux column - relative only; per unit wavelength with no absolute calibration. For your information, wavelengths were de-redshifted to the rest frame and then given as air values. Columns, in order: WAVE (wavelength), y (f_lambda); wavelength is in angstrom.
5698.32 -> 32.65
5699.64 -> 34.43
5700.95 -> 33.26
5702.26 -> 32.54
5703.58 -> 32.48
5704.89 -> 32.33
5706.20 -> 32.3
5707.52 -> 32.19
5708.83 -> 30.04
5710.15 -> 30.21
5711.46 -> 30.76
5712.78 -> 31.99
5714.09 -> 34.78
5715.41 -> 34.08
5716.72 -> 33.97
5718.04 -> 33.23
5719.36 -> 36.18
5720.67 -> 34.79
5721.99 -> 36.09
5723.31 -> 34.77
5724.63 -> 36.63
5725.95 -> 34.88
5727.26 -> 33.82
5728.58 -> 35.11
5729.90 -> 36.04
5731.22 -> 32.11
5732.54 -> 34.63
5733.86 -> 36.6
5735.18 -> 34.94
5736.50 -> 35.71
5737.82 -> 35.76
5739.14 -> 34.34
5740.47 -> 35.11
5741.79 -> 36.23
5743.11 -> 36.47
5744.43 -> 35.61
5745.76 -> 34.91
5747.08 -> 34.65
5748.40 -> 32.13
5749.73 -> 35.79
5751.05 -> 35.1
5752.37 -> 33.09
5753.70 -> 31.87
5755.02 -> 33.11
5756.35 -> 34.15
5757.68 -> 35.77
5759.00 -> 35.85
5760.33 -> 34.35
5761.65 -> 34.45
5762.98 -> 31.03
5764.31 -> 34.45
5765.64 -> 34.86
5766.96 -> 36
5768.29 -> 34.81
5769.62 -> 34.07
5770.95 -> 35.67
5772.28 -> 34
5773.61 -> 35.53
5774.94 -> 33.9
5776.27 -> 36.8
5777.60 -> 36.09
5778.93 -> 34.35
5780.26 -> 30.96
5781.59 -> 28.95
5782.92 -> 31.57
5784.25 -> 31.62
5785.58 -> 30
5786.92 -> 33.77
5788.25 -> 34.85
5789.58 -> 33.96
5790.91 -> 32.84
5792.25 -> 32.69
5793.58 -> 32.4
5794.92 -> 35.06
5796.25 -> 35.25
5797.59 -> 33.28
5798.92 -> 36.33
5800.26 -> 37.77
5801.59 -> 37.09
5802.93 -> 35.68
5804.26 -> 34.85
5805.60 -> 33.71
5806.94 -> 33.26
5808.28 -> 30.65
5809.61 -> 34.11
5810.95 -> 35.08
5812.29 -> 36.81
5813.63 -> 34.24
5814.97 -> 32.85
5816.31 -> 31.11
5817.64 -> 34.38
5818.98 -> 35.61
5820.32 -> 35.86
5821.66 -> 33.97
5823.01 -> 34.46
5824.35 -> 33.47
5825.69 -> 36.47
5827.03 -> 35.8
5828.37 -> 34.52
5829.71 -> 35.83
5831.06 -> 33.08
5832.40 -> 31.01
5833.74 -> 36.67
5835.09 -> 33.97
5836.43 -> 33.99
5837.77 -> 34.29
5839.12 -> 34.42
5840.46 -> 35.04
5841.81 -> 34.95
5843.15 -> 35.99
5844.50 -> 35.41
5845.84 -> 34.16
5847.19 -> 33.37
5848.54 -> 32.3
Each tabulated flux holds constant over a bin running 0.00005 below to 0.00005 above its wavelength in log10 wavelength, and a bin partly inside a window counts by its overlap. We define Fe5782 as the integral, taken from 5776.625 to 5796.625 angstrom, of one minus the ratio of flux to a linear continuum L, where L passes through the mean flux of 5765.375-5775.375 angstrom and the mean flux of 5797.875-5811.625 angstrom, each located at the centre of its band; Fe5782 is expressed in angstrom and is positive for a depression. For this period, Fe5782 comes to 1.1 angstrom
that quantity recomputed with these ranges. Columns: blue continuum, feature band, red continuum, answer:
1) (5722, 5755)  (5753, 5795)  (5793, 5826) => 1.2 angstrom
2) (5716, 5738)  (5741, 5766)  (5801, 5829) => 0.3 angstrom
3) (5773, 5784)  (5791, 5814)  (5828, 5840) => -0.5 angstrom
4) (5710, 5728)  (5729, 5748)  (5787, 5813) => -0.5 angstrom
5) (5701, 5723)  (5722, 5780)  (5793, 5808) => -1.6 angstrom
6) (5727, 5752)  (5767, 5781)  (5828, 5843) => 0.1 angstrom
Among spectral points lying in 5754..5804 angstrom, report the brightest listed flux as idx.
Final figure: 37.77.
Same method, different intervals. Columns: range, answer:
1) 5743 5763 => 36.47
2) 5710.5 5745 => 36.63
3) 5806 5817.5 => 36.81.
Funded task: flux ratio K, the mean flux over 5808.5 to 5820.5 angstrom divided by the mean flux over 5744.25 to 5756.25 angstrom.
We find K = 1.01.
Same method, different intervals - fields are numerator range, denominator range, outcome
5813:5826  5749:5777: 0.99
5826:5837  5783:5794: 1.05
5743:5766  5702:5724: 1.03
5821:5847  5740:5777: 1.00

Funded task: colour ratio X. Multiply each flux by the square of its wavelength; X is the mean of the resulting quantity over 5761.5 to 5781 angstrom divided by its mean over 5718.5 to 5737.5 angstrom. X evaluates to 1.0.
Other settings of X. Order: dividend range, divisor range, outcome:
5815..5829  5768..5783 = 1.03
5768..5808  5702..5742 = 1.02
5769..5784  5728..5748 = 0.97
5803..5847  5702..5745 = 1.04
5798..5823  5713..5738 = 1.02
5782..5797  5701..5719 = 1.05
